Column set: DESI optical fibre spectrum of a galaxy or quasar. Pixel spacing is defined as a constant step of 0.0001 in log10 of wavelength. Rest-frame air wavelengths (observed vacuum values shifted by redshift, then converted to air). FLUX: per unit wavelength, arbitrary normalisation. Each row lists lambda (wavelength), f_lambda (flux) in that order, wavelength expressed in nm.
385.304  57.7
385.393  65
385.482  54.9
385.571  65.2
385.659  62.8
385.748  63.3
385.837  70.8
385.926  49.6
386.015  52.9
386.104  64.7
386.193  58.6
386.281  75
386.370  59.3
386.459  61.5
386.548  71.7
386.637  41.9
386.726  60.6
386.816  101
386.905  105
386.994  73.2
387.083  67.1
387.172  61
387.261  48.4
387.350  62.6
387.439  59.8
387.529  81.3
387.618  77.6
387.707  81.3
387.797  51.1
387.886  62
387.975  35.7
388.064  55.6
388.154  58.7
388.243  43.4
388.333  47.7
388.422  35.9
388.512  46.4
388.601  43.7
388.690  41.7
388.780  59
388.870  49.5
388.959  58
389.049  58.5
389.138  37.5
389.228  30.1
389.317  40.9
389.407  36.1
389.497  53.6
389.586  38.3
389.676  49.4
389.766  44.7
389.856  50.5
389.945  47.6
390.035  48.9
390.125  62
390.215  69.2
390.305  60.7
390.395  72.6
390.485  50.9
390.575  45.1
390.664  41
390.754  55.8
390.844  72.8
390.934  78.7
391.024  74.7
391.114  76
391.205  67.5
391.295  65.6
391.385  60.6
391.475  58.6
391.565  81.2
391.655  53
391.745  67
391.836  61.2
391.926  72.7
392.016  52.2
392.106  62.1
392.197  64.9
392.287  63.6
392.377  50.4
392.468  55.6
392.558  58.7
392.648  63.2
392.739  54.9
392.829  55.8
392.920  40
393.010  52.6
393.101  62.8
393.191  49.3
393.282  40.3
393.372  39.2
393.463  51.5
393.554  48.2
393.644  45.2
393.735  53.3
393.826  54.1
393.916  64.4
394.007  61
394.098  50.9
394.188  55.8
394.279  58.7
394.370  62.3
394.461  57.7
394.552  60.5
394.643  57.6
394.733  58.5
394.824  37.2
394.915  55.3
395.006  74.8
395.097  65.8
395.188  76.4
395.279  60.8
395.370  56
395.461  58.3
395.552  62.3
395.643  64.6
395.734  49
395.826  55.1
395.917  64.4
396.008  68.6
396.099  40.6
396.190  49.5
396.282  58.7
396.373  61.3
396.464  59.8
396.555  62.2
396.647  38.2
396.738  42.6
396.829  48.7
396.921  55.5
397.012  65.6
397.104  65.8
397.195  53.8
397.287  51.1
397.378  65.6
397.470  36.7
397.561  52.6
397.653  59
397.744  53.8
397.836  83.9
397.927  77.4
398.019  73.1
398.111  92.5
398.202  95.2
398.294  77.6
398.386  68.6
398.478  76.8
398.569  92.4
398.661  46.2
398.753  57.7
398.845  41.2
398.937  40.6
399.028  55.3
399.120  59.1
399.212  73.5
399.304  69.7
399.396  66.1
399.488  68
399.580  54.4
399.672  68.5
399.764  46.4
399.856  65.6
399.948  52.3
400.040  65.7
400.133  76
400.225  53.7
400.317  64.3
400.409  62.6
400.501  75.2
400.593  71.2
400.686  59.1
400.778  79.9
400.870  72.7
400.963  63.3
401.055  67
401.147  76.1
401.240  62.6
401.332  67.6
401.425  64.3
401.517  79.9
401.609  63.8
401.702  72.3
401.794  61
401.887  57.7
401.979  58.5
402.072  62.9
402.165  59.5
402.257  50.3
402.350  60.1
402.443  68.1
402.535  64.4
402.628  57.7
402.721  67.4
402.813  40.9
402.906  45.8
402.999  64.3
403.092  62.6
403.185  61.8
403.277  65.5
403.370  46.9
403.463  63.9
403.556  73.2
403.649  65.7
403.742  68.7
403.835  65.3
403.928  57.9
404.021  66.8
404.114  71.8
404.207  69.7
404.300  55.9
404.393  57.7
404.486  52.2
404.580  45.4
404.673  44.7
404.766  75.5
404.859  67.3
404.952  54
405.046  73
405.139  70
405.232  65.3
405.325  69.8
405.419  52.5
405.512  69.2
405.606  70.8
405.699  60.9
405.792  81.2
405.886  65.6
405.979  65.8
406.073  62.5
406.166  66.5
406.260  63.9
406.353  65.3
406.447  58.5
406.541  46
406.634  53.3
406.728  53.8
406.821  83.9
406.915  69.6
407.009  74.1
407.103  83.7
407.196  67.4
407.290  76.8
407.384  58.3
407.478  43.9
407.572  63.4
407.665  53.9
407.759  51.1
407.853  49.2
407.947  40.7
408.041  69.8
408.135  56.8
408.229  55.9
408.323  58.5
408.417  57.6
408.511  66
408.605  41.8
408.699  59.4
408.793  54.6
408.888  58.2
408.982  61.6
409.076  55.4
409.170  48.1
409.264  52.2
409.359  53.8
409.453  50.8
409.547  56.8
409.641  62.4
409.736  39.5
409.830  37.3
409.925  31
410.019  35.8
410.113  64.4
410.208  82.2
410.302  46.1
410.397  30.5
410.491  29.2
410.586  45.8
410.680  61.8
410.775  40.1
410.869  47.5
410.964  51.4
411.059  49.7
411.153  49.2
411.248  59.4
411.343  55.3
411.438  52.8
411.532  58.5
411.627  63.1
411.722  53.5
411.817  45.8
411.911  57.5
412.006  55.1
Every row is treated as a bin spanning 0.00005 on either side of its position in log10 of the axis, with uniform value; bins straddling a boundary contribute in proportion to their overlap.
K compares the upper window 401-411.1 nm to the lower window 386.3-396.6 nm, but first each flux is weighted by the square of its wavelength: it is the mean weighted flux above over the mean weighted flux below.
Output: 1.11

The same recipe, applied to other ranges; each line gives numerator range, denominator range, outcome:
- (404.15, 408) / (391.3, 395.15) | 1.16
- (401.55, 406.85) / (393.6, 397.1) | 1.14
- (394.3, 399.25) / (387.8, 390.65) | 1.28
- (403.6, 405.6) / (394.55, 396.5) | 1.12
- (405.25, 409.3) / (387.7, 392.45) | 1.20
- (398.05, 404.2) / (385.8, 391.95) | 1.17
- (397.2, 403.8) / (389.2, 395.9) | 1.17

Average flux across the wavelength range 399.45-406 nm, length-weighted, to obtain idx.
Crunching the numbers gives 63.5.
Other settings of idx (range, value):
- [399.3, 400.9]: 64.9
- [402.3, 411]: 58.6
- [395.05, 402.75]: 62.7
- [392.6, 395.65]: 56.1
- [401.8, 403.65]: 59.7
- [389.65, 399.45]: 59.4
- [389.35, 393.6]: 57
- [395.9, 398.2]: 59.9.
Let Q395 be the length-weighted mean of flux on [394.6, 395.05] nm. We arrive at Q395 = 56.7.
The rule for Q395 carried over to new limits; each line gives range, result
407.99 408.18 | 62.9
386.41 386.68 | 58.5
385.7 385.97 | 61.2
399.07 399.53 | 67.1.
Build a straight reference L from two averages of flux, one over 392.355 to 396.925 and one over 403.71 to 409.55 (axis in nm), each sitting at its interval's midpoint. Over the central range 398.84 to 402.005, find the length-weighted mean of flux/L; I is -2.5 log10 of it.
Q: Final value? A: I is -0.11 mag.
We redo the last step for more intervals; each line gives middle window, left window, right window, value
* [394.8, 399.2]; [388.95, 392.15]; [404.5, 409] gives -0.035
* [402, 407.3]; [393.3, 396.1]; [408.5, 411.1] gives -0.198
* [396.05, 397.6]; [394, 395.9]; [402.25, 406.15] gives 0.120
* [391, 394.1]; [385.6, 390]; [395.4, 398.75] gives 0.024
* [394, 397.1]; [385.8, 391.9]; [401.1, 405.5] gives 0.052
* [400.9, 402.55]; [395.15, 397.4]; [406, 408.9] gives -0.103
